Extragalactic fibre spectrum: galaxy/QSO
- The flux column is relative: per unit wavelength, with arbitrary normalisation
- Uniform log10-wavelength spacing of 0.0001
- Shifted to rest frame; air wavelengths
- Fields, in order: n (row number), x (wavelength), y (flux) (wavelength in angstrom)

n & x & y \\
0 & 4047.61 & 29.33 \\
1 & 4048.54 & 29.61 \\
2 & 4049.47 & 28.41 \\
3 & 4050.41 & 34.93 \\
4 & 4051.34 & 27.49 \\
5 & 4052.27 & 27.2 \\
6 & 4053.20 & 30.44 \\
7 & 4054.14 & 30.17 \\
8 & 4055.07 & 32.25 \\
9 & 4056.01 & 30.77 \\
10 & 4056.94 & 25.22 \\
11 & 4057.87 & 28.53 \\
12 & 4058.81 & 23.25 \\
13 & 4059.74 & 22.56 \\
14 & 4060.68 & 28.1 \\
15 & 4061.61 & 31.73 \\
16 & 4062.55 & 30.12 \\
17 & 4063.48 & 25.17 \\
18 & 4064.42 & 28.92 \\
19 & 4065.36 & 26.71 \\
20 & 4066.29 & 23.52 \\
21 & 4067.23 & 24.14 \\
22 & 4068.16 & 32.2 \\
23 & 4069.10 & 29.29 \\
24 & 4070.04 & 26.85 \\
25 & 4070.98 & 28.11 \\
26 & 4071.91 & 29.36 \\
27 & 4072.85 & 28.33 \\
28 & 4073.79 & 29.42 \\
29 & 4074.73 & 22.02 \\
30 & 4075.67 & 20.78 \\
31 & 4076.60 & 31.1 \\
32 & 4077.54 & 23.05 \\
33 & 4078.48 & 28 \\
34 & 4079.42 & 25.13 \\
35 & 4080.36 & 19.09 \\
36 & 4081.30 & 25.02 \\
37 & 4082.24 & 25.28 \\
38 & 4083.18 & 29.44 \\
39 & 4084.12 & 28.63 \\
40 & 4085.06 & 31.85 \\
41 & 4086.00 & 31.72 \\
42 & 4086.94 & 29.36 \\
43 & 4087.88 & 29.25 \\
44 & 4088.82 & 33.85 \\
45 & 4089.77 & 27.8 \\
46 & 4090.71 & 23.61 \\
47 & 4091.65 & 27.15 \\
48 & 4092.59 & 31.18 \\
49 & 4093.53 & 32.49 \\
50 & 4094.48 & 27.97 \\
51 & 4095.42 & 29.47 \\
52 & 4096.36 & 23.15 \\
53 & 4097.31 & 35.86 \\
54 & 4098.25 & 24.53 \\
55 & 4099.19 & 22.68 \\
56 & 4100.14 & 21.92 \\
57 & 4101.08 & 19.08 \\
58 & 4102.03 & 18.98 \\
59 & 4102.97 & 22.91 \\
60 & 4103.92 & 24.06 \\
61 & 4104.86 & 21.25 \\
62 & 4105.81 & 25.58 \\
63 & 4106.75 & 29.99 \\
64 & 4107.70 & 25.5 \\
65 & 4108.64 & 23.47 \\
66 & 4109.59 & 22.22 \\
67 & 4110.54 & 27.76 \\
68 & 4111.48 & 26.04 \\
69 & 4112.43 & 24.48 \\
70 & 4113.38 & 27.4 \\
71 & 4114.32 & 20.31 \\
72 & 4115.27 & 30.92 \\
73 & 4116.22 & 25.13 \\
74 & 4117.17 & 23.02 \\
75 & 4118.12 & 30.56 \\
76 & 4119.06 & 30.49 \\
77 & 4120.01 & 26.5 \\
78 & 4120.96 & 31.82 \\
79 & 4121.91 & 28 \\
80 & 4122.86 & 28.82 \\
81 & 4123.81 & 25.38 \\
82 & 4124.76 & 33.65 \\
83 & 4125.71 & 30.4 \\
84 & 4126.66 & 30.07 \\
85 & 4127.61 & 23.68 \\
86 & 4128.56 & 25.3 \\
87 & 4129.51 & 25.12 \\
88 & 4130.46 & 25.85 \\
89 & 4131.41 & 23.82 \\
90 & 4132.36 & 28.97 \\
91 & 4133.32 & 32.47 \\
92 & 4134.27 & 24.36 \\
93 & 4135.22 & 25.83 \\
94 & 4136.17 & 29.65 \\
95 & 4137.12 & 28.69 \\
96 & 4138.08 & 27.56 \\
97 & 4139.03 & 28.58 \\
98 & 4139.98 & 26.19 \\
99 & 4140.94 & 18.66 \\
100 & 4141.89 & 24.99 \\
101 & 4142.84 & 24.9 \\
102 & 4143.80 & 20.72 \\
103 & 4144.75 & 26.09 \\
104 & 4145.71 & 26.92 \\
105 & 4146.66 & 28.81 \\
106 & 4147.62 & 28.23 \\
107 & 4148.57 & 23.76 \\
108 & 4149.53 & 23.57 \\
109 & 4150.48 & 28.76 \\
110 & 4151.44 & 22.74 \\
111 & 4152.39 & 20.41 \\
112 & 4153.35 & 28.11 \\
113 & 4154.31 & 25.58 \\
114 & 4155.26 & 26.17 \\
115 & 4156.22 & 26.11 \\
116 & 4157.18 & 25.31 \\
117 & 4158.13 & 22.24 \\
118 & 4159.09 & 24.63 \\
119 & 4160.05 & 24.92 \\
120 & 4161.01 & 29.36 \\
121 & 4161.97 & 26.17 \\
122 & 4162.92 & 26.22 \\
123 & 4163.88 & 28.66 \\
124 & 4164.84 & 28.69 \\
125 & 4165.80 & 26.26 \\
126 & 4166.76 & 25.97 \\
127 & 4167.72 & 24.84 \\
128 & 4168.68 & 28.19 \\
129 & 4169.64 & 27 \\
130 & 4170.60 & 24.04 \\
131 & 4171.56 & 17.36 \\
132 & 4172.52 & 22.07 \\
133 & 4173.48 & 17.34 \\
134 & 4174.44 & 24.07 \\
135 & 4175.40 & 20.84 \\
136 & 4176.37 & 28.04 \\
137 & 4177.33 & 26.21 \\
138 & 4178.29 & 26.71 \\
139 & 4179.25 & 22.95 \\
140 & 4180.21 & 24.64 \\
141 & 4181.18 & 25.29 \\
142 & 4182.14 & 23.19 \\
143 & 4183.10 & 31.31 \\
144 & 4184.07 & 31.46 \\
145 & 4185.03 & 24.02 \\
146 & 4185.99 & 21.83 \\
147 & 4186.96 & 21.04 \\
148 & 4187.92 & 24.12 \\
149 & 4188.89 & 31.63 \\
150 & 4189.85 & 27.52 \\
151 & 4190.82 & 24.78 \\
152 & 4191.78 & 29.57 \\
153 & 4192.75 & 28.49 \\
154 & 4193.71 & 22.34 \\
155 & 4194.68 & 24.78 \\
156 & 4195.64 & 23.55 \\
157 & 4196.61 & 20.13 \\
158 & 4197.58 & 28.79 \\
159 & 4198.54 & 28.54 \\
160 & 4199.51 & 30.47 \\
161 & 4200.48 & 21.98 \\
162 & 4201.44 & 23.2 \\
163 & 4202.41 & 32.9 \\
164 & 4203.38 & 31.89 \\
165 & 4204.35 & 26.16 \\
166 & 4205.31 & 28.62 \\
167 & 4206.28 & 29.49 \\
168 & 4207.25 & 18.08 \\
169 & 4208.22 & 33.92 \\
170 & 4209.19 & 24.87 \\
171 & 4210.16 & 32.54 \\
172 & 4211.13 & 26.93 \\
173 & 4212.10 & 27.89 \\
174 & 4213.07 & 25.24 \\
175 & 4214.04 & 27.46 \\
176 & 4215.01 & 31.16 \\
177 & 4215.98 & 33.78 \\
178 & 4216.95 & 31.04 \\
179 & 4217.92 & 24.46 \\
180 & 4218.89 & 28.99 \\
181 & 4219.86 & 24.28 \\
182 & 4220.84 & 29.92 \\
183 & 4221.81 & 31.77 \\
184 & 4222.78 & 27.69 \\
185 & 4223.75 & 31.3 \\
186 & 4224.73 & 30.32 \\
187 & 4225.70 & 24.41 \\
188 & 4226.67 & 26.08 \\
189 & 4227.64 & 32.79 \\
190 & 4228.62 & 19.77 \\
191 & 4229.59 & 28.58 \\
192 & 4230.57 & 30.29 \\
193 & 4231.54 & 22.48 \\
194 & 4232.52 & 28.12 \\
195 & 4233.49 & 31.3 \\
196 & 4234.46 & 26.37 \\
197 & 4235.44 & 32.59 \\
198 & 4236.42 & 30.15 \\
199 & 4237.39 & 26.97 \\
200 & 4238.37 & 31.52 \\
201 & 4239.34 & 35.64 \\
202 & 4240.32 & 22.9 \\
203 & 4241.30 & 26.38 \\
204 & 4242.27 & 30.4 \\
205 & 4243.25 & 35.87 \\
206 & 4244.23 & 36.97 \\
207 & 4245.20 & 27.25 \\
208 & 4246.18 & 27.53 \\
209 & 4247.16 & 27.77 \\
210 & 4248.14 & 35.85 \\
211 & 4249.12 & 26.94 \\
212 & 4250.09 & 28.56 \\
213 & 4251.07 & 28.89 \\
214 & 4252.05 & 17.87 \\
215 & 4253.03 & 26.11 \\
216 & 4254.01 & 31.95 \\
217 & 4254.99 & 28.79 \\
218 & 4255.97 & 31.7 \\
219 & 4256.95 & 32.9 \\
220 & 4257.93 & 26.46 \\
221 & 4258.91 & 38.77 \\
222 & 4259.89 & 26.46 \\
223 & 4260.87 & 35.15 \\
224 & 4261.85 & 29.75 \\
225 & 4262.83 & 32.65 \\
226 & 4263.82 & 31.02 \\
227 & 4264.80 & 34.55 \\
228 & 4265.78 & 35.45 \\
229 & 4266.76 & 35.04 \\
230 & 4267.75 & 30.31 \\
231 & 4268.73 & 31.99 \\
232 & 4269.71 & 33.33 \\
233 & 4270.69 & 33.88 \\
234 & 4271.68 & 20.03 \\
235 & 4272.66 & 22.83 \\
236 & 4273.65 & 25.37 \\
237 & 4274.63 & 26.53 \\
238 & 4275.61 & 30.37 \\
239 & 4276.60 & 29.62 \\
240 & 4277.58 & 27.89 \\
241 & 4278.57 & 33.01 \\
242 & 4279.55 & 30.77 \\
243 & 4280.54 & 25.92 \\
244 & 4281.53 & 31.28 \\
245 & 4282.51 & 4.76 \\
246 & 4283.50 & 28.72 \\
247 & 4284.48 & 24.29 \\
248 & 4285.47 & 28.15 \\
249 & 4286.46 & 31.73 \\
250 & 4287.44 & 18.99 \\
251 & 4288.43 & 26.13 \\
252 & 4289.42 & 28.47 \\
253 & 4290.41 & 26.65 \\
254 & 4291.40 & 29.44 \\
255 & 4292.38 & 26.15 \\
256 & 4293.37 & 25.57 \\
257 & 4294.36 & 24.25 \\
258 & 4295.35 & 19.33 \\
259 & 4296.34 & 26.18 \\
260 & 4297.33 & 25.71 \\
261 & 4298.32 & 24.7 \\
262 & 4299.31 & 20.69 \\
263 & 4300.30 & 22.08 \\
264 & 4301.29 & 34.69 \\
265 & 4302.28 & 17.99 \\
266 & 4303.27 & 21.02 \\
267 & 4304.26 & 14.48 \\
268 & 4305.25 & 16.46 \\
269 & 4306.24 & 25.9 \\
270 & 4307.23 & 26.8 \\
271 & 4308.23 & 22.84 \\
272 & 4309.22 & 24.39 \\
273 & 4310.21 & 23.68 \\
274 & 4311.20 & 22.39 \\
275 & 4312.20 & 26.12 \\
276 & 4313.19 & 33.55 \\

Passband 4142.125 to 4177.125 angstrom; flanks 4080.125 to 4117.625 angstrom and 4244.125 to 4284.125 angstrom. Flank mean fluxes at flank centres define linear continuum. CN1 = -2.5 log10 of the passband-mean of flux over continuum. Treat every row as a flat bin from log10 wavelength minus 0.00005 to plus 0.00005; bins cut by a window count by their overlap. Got 0.093 mag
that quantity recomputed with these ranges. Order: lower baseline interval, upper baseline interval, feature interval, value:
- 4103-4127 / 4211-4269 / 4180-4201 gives 0.10 mag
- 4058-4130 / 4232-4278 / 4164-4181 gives 0.16 mag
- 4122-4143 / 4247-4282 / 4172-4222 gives 0.07 mag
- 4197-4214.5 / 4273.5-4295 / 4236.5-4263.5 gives -0.11 mag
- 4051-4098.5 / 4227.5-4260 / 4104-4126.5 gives 0.05 mag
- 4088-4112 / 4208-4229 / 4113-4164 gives 0.01 mag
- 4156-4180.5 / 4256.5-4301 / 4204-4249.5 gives -0.09 mag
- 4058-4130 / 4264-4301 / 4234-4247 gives -0.11 mag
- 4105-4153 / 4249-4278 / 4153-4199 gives 0.09 mag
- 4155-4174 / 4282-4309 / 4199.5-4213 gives -0.12 mag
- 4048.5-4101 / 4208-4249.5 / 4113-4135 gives 0.02 mag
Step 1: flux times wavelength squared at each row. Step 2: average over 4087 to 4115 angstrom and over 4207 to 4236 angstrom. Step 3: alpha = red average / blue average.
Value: 1.15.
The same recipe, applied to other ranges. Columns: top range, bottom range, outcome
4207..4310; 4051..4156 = 1.12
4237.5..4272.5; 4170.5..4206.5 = 1.23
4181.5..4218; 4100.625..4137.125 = 1.07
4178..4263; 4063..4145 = 1.12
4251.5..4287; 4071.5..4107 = 1.19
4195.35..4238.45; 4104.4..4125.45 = 1.10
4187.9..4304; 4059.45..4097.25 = 1.10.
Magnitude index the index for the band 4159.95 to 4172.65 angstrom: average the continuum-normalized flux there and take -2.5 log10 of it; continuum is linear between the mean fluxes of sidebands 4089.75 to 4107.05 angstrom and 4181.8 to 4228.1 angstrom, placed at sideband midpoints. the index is 0.04 mag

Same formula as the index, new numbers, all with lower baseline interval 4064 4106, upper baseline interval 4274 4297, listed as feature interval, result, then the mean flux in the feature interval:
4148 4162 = 0.06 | 25.2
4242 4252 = -0.14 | 30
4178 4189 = 0.04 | 25.5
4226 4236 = -0.06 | 27.8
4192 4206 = -0.01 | 26.7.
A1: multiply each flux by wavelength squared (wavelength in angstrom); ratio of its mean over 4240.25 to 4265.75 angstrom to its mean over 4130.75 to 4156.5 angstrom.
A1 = 1.2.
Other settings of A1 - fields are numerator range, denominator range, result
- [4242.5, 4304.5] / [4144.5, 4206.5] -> 1.13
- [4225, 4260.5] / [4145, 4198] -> 1.18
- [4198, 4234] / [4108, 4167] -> 1.11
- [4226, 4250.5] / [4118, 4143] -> 1.12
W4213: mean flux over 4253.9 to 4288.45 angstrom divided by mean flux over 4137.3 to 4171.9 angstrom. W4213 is 1.14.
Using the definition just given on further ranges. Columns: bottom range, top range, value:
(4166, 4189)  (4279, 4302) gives 1.03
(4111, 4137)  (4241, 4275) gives 1.10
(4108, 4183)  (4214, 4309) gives 1.08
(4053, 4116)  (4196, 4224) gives 1.05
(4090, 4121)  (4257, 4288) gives 1.12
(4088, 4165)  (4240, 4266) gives 1.15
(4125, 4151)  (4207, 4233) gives 1.06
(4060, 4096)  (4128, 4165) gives 0.94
